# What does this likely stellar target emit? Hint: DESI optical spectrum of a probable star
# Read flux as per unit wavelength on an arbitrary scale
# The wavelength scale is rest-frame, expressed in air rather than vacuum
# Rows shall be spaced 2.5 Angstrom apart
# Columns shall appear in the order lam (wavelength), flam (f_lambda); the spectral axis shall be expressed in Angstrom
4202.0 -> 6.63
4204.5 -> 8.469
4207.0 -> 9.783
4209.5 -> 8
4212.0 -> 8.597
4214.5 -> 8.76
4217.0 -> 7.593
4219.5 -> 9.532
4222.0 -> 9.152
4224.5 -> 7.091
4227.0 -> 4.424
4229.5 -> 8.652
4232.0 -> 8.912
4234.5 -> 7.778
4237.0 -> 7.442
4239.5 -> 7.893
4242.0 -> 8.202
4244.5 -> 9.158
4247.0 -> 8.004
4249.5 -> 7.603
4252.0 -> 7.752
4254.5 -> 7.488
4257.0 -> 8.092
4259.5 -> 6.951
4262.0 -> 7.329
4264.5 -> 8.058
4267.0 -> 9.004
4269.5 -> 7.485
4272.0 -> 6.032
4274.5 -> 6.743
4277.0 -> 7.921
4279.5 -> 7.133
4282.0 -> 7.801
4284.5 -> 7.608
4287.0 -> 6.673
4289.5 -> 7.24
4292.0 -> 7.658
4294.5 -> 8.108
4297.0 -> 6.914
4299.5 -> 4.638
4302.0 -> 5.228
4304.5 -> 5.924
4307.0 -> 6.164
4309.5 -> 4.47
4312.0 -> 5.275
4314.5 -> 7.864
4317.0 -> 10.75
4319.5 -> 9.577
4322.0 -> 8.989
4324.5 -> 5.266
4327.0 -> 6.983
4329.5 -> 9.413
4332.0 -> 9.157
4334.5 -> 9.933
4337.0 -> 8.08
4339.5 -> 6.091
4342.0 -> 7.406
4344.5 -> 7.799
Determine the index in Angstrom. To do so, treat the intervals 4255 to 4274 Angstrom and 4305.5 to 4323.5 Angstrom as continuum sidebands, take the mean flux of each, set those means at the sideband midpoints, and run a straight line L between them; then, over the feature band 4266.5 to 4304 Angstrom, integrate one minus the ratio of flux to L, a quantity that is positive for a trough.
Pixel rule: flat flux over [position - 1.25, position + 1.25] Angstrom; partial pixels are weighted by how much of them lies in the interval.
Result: 2.5 Angstrom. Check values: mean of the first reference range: 7.53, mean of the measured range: 7.02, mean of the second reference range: 7.53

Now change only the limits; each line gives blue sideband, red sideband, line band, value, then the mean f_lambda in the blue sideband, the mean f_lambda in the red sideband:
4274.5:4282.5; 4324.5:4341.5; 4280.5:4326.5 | 4.23 Angstrom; 7.46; 8.02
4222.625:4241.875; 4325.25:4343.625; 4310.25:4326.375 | 0.36 Angstrom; 7.55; 8.07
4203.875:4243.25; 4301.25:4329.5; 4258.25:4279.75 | 0.57 Angstrom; 8.14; 7.09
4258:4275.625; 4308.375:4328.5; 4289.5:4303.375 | 1.58 Angstrom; 7.39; 7.44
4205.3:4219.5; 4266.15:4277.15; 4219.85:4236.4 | 1.05 Angstrom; 8.63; 7.33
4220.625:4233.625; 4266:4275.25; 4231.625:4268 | -2.29 Angstrom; 7.67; 7.3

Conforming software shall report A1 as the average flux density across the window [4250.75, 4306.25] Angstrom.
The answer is 7.16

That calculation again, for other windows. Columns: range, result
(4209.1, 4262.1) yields 7.94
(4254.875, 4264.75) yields 7.55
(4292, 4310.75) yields 6.04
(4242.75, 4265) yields 7.83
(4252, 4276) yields 7.48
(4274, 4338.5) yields 7.37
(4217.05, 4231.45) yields 7.81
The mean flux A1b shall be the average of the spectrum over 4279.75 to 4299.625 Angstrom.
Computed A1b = 7.22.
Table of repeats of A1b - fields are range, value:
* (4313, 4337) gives 8.59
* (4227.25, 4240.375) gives 7.86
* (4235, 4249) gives 8.09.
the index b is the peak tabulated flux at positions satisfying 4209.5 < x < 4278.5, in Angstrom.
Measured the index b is 9.532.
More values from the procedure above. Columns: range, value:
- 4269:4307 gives 8.108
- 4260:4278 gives 9.004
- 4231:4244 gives 8.912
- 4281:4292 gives 7.801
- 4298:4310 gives 6.164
